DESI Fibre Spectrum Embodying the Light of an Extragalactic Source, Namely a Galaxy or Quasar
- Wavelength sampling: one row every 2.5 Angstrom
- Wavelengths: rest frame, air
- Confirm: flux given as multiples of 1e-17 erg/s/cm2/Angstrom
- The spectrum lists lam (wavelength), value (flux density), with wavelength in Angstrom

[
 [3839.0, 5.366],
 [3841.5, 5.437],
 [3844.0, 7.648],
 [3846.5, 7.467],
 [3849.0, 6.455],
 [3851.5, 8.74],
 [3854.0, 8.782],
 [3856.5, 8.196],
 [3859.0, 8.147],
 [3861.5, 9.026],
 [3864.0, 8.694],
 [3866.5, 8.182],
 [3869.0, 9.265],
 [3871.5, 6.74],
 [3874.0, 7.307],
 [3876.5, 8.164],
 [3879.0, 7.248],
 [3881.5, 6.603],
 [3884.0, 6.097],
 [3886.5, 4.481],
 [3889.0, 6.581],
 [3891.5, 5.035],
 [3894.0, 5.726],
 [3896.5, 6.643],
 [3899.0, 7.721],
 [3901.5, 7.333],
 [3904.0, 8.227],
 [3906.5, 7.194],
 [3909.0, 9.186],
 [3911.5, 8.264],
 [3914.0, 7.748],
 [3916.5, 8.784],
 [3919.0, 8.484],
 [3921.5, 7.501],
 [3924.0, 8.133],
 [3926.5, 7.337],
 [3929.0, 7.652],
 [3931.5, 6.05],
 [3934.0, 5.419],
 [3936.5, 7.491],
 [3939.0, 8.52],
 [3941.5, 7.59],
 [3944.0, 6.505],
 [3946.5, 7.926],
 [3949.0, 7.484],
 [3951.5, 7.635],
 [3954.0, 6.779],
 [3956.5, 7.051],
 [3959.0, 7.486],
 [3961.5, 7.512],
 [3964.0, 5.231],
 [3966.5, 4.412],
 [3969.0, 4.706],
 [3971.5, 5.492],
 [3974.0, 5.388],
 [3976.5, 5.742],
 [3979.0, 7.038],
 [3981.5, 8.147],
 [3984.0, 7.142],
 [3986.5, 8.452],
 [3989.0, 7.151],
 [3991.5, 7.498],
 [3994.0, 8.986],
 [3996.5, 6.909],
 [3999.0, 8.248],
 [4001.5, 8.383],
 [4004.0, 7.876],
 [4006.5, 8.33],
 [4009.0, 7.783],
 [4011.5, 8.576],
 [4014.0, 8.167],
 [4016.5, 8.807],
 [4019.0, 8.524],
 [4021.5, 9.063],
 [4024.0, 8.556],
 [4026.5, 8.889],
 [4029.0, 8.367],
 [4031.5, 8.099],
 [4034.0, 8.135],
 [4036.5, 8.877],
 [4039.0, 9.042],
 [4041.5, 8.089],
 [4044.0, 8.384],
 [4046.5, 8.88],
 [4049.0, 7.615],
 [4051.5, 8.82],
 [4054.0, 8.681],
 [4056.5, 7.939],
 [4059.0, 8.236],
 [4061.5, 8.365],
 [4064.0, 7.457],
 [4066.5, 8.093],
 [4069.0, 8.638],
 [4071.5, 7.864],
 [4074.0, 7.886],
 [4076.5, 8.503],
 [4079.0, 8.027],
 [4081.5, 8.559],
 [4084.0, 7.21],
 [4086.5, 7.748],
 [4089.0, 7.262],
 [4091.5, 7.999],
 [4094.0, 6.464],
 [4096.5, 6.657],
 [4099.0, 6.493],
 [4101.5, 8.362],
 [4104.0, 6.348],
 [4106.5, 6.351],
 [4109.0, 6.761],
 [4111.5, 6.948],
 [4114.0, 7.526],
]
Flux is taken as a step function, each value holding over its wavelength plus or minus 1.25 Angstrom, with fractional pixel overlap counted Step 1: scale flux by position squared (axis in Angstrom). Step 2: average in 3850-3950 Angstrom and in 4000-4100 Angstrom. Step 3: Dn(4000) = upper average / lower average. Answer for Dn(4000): 1.17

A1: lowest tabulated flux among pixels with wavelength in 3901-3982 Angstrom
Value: 4.412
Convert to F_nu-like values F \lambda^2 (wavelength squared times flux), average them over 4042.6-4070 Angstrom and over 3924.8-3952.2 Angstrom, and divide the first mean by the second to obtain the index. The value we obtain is 1.2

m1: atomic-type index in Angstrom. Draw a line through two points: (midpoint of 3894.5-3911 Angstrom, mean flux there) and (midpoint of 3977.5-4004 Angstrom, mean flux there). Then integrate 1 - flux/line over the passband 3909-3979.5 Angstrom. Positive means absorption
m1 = 6.3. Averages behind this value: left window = 7.65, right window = 7.78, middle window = 7.02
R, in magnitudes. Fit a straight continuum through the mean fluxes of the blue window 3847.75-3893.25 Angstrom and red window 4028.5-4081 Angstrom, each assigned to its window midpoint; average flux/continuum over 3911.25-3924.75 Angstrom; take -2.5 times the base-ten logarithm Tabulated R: -0.07 mag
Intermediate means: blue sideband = 7.41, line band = 8.14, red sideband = 8.29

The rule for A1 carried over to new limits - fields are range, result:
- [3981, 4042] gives 6.909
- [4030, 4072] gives 7.457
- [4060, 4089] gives 7.21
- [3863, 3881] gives 6.74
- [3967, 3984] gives 4.706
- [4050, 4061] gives 7.939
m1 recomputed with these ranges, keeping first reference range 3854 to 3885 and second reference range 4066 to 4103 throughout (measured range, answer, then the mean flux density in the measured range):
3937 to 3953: 0.43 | 7.59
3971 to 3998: 2.20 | 7.14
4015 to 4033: -1.99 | 8.6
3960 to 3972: 3.51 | 5.51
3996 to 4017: -1.03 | 8.14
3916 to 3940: 1.01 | 7.49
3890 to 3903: 2.18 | 6.53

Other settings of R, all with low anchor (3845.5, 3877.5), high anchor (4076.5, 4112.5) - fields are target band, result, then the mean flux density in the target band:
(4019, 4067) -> -0.13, 8.41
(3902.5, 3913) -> -0.03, 8.19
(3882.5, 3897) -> 0.36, 5.73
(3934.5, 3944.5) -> 0.05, 7.45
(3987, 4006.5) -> -0.04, 7.92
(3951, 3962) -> 0.07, 7.25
